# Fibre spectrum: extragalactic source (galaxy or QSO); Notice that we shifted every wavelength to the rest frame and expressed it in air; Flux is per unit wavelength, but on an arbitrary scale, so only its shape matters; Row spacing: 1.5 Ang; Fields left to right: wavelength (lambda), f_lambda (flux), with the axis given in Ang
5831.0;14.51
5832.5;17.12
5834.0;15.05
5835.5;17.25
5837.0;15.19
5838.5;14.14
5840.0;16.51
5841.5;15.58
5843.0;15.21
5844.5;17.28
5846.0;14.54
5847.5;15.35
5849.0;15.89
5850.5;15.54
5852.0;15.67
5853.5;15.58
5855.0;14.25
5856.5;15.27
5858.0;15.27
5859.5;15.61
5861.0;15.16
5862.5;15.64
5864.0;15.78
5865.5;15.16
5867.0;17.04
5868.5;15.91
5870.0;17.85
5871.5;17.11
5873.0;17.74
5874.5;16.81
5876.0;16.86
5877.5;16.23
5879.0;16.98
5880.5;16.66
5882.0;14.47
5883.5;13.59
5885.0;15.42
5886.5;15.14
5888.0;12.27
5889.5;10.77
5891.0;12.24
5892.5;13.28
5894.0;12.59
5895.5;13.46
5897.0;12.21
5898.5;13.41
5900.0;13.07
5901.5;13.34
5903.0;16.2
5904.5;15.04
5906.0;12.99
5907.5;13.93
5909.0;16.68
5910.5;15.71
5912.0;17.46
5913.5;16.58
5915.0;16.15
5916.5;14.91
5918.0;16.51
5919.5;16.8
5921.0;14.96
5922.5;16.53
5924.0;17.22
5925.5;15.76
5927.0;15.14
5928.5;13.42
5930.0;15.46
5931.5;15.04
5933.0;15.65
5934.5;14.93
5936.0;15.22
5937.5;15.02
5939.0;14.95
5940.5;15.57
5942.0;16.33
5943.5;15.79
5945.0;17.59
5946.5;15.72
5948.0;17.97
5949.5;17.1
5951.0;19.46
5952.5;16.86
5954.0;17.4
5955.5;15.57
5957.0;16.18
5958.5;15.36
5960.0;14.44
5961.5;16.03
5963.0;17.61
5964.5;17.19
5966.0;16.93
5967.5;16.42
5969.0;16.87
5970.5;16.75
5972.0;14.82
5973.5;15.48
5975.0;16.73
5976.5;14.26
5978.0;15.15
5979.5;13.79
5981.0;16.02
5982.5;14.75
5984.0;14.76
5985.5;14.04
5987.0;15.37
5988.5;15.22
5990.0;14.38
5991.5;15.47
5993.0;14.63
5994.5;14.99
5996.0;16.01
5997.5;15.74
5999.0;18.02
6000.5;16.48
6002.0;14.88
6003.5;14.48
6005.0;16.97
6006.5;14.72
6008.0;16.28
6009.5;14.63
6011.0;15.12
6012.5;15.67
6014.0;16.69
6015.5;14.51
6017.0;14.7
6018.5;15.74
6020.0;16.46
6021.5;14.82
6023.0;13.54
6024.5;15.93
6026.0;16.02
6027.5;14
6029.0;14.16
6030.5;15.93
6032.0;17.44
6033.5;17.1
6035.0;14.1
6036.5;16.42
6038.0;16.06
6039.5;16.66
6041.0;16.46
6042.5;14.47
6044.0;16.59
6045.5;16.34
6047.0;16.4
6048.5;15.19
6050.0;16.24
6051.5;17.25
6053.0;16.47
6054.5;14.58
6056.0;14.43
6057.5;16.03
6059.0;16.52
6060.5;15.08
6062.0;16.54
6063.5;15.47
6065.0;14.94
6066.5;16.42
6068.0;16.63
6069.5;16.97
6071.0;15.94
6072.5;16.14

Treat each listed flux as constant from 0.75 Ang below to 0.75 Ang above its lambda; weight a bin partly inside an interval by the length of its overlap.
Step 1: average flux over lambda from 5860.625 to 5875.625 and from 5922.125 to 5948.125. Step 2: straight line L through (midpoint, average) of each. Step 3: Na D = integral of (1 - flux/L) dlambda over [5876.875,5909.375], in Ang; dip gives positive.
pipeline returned 4.3 Ang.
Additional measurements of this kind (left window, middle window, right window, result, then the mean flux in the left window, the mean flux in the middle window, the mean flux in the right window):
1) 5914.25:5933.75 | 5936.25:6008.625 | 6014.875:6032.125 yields -2.1 Ang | 15.7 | 15.9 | 15.2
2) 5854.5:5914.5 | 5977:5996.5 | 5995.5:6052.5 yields 0.8 Ang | 15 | 14.9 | 15.7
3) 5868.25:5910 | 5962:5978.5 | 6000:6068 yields -1.0 Ang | 14.7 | 16.2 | 15.7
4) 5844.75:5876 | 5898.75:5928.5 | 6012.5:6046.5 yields 0.7 Ang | 15.9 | 15.4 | 15.6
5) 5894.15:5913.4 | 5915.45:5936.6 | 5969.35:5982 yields -1.1 Ang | 14.5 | 15.6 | 15.4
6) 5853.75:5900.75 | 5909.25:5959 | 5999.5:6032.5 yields -3.1 Ang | 15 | 16.1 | 15.4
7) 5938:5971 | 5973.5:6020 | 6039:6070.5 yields 2.7 Ang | 16.5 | 15.4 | 16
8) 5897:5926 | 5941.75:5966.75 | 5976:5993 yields -2.7 Ang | 15.3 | 16.7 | 14.8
